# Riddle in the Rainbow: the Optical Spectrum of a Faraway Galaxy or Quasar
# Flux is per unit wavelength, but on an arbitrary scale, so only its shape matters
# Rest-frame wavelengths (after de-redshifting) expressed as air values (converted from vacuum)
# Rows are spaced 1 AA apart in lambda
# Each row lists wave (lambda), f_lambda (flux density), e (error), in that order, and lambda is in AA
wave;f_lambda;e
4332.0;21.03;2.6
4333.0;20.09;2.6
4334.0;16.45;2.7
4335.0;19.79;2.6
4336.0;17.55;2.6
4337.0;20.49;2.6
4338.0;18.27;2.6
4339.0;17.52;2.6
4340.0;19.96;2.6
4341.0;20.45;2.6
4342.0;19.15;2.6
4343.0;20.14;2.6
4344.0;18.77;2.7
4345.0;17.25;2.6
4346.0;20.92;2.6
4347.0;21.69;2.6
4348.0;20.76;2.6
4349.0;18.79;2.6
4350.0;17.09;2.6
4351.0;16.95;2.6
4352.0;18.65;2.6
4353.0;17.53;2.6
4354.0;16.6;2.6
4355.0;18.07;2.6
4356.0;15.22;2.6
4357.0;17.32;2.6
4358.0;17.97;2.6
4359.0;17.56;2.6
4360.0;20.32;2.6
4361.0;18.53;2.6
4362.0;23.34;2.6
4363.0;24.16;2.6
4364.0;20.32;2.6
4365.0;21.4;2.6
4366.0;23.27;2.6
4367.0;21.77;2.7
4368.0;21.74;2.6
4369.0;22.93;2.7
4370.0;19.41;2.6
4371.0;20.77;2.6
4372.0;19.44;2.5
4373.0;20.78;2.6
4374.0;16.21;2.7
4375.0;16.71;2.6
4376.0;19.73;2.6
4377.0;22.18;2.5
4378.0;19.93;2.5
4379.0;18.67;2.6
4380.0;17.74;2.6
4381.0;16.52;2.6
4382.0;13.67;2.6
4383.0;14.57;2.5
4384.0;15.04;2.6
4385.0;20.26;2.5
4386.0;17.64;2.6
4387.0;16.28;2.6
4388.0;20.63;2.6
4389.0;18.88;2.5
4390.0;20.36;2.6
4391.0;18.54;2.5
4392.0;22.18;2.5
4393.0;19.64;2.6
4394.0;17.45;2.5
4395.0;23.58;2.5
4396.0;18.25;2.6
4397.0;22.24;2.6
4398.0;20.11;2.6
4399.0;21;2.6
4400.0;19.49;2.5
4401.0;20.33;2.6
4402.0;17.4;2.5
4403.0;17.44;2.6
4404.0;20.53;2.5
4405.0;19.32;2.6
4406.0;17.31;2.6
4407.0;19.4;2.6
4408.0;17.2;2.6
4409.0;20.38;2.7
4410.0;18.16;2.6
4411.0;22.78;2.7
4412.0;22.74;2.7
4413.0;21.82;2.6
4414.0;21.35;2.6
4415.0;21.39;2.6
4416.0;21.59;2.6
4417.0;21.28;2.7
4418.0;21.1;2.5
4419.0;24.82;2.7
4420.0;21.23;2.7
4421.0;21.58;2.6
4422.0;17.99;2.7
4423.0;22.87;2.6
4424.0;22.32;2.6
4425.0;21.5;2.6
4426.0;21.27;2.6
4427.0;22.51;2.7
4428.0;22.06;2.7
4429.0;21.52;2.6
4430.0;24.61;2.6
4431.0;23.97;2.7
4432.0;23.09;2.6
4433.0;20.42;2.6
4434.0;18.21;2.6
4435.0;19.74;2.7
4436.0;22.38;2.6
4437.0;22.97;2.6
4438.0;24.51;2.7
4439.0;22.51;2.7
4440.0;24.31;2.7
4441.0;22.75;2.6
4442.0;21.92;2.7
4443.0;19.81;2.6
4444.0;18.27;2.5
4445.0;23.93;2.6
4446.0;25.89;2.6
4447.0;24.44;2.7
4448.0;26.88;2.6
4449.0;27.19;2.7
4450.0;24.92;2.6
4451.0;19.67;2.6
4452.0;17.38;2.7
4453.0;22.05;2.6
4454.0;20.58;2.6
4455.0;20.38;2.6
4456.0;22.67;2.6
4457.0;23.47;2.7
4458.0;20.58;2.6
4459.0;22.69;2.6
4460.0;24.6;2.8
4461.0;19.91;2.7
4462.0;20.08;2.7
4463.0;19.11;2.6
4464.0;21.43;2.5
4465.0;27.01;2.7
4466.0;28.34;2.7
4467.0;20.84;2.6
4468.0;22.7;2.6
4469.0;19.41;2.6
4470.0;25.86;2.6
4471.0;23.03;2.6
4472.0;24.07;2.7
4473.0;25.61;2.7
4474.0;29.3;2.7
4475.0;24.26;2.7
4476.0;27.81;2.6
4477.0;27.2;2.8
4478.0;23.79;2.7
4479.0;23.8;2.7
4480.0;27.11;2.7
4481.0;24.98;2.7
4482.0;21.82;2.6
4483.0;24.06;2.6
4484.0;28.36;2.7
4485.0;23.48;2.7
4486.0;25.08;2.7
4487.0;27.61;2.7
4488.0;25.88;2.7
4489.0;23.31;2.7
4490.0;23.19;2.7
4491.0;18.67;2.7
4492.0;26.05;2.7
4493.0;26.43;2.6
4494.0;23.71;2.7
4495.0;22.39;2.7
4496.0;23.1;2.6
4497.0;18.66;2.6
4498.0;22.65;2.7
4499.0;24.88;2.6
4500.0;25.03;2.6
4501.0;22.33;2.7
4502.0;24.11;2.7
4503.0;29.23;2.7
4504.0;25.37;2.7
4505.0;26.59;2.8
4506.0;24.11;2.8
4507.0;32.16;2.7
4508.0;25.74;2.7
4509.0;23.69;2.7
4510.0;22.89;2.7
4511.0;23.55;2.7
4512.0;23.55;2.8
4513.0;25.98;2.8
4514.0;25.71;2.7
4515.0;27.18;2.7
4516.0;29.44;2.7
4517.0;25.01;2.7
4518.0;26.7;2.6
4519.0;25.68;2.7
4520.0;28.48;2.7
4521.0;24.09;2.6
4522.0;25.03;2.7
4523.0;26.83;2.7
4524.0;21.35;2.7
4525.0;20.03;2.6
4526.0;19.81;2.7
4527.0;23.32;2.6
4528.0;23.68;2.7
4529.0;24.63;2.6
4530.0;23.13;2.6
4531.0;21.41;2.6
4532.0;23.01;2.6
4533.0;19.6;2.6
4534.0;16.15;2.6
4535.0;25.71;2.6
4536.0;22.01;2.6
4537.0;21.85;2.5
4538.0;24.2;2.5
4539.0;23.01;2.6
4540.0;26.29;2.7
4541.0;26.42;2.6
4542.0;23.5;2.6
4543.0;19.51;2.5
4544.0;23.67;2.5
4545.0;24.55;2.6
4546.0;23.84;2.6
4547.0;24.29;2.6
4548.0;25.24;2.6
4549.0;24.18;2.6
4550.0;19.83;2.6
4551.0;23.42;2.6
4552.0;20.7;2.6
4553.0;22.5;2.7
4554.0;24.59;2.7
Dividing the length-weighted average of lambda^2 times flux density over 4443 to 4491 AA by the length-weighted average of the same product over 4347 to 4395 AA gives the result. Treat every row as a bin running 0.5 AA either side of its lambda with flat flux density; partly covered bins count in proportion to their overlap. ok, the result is 1.3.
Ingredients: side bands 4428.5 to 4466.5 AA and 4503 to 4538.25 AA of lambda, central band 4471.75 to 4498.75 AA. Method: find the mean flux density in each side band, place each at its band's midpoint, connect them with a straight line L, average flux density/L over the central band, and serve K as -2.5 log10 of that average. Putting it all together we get -0.05 mag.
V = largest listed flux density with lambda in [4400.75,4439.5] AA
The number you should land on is 24.82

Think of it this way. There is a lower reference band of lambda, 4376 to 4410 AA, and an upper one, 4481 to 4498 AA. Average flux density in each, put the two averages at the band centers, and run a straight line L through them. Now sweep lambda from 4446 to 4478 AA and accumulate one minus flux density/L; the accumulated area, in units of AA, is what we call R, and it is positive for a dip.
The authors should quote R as -1.3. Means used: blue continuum 18.9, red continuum 23.9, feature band 23.4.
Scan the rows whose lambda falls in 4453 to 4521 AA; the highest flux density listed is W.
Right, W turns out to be 32.16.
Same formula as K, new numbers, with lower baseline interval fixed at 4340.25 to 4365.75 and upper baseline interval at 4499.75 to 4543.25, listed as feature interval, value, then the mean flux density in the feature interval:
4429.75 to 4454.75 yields -0.028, 22.5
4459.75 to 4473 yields -0.012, 22.9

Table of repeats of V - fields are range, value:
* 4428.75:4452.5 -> 27.19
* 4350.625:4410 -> 24.16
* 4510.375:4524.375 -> 29.44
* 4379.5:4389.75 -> 20.63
